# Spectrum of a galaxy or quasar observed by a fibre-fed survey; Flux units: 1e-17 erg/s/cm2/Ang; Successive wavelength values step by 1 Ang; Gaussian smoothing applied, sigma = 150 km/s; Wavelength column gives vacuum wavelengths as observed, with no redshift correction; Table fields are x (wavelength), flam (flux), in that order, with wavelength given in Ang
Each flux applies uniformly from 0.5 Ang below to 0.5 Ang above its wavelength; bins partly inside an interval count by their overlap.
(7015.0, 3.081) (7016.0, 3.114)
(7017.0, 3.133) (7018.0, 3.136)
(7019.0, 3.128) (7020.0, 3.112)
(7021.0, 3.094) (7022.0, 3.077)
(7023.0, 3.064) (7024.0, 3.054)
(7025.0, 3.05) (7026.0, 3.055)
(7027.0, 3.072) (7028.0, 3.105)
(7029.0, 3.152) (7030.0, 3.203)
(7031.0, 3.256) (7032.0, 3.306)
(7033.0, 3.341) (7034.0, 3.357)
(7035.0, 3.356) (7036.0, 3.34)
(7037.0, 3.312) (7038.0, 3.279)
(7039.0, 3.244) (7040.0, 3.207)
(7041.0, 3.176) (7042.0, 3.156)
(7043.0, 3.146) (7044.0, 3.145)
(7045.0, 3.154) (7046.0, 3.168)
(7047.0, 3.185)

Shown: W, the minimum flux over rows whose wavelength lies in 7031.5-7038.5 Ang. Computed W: 3.279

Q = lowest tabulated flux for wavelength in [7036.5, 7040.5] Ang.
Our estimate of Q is 3.207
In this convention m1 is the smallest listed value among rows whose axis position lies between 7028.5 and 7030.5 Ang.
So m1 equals 3.152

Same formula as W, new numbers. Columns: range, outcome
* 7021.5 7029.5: 3.05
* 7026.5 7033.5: 3.072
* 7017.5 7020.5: 3.112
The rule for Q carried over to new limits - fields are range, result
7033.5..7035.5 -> 3.356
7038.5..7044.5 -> 3.145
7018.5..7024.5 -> 3.054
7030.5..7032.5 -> 3.256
